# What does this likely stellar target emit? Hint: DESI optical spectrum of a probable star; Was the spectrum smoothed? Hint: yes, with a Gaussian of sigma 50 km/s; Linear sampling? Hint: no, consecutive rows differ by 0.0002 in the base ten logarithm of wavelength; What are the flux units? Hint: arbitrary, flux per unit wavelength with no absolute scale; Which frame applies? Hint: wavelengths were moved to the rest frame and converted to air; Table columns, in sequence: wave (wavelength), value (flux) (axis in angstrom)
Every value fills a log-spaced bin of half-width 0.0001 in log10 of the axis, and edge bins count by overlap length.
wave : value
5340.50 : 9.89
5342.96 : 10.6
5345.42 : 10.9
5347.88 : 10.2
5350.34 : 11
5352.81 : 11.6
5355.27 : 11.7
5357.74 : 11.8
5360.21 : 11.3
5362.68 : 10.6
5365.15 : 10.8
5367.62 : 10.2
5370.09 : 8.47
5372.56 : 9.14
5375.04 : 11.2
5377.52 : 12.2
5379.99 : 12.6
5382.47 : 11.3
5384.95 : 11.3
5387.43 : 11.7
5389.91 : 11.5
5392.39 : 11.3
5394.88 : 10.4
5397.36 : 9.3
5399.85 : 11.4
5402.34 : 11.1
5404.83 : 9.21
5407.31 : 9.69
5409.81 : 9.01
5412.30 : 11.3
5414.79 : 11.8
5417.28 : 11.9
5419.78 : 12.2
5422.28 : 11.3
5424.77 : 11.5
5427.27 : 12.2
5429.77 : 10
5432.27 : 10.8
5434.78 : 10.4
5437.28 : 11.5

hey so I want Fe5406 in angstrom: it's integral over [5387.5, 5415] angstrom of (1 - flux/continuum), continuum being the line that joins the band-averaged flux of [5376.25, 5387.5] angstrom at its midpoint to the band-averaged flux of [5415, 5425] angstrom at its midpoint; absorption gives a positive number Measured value 2.91 angstrom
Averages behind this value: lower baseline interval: 11.8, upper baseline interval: 11.8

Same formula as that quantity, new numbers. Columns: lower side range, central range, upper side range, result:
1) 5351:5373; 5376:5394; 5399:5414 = -2.0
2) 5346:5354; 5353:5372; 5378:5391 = 0.9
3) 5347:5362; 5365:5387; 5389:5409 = 0.0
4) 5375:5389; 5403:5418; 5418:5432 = 1.4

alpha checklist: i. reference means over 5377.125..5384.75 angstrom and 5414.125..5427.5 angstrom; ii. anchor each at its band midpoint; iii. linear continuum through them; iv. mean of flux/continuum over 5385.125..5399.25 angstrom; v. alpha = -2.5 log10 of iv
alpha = 0.09 mag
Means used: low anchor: 11.9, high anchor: 11.8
